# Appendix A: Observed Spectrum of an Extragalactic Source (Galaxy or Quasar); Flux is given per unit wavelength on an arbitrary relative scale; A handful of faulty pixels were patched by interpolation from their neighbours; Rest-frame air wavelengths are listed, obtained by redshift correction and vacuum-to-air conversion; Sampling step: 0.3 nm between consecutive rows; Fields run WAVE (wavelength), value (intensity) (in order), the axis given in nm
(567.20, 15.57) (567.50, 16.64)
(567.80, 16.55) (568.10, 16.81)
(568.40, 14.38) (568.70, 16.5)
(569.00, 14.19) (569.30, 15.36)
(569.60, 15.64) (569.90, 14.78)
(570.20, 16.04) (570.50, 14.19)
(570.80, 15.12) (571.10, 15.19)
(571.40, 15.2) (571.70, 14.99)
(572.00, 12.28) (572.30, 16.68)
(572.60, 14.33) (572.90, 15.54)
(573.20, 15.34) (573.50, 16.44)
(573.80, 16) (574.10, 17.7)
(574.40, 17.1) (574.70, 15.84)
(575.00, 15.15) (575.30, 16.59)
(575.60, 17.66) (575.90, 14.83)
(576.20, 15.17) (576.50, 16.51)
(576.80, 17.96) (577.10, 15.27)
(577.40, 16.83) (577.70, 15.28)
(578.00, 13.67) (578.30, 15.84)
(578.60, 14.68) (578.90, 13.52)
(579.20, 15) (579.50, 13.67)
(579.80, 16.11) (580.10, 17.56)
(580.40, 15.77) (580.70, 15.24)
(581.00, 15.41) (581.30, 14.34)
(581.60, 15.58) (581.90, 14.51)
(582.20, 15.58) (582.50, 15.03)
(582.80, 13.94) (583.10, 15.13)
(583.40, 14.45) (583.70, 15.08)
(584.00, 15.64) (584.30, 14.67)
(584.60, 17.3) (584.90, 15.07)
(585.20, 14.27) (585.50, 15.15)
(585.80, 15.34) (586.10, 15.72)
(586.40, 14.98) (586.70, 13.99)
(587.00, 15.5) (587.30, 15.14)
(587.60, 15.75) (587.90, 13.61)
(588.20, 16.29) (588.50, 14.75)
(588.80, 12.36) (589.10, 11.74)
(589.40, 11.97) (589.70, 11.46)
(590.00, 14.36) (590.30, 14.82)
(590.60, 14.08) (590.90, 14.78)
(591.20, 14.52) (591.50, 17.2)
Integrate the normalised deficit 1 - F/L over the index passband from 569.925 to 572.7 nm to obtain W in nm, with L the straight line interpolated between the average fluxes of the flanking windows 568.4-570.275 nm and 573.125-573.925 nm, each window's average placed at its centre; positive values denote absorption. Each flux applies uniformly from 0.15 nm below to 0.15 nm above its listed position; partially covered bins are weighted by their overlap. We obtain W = 0.13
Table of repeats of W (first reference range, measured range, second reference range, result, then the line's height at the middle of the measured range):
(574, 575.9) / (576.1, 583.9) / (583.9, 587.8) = 0.32 nm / 15.9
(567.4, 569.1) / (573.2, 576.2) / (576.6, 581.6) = -0.13 nm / 15.6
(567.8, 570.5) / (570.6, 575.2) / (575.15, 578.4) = 0.05 nm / 15.7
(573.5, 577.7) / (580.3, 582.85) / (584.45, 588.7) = 0.10 nm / 15.7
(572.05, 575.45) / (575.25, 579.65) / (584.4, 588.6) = 0.07 nm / 15.7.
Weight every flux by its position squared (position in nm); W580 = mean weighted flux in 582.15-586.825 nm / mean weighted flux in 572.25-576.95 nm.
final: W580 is 0.97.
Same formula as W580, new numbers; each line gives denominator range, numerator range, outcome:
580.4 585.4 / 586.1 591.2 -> 0.96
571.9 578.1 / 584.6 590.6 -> 0.95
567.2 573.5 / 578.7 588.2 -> 1.03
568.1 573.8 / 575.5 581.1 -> 1.05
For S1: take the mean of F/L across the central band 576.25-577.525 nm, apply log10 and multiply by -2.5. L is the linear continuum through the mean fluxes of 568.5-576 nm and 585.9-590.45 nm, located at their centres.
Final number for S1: -0.09 mag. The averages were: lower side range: 15.5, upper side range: 14.2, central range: 16.5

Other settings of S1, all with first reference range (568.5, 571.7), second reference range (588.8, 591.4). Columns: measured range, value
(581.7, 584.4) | -0.062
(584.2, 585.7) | -0.104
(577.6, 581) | -0.054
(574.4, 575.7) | -0.110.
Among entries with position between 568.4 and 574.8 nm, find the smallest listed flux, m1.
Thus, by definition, 12.28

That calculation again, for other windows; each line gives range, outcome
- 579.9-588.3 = 13.61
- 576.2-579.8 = 13.52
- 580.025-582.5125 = 14.34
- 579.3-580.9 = 13.67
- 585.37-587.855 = 13.99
